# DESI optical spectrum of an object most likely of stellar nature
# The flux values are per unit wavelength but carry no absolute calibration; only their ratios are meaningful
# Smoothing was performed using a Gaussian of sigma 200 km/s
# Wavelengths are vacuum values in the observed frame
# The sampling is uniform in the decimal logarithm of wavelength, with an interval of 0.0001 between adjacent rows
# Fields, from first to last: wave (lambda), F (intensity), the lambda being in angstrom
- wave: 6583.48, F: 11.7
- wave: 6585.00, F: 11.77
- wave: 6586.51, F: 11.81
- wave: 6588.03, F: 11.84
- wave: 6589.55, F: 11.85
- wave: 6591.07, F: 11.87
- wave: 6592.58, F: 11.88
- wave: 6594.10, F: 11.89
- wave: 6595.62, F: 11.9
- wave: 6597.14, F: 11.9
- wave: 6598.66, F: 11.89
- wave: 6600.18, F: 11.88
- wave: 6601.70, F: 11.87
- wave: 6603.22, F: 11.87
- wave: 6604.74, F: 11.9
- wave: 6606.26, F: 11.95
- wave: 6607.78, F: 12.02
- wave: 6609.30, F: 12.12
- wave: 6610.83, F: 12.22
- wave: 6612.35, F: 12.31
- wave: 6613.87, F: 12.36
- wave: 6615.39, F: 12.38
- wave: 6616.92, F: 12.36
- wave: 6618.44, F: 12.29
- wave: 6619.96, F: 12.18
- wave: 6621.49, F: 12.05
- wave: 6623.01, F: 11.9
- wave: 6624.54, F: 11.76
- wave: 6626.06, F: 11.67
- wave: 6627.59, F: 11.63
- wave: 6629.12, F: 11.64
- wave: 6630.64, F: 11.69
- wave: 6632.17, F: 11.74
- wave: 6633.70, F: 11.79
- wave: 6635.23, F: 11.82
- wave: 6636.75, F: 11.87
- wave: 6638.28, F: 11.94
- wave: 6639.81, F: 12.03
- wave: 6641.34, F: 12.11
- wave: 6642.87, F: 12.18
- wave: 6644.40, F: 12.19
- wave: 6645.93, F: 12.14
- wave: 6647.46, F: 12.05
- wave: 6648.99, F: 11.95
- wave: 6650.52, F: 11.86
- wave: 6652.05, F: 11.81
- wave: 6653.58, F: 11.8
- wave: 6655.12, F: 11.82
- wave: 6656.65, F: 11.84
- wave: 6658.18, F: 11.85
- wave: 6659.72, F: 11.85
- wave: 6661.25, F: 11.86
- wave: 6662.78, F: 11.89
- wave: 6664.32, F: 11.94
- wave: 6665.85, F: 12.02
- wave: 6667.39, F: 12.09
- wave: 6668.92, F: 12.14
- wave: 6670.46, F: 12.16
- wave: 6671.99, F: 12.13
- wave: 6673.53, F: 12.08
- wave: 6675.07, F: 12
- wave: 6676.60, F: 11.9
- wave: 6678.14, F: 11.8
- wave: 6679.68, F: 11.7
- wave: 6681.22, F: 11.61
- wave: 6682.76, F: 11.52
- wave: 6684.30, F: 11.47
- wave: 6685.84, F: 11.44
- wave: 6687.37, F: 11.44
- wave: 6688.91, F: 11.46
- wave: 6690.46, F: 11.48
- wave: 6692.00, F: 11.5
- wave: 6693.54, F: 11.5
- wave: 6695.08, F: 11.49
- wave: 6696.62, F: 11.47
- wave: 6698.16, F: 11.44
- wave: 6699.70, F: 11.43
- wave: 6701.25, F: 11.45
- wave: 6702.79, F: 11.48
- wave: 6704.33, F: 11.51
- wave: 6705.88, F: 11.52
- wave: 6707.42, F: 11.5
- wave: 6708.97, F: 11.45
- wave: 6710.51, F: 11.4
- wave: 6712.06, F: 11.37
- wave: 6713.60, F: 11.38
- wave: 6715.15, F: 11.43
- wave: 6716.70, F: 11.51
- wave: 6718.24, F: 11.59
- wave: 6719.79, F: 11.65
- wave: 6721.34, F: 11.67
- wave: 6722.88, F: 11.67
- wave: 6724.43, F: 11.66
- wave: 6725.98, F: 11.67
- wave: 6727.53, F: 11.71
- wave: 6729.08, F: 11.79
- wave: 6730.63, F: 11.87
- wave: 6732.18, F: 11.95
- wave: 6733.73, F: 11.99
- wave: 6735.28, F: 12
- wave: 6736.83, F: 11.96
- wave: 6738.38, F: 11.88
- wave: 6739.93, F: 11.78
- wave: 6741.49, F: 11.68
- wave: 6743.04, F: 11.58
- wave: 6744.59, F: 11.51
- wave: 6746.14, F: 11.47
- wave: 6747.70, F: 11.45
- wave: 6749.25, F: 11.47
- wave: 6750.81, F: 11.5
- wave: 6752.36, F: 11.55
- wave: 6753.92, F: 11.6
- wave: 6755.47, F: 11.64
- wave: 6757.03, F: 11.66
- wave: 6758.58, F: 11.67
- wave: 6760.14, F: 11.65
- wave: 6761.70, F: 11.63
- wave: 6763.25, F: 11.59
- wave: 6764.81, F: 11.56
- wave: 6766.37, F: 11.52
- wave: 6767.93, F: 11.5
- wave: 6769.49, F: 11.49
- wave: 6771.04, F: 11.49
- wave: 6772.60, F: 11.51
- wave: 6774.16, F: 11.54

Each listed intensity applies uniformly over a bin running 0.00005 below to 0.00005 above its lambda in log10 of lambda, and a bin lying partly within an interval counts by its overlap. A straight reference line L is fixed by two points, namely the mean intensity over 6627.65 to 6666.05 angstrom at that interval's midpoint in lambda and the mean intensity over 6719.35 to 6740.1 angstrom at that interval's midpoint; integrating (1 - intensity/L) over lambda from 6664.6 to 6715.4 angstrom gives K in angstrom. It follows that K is 0.9 angstrom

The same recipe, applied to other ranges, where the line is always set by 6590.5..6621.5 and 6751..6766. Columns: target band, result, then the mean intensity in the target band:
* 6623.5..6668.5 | 0.17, 11.9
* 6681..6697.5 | 0.46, 11.5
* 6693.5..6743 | 0.45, 11.6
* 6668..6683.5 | -0.07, 11.9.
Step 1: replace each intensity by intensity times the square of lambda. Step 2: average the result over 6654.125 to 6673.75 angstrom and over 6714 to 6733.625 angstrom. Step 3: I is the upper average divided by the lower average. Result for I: 0.99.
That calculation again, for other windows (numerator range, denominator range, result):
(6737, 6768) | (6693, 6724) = 1.02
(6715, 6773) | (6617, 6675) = 1.00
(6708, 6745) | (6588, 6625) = 1.01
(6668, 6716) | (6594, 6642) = 0.99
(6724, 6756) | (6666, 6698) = 1.02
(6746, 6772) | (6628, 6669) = 1.00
